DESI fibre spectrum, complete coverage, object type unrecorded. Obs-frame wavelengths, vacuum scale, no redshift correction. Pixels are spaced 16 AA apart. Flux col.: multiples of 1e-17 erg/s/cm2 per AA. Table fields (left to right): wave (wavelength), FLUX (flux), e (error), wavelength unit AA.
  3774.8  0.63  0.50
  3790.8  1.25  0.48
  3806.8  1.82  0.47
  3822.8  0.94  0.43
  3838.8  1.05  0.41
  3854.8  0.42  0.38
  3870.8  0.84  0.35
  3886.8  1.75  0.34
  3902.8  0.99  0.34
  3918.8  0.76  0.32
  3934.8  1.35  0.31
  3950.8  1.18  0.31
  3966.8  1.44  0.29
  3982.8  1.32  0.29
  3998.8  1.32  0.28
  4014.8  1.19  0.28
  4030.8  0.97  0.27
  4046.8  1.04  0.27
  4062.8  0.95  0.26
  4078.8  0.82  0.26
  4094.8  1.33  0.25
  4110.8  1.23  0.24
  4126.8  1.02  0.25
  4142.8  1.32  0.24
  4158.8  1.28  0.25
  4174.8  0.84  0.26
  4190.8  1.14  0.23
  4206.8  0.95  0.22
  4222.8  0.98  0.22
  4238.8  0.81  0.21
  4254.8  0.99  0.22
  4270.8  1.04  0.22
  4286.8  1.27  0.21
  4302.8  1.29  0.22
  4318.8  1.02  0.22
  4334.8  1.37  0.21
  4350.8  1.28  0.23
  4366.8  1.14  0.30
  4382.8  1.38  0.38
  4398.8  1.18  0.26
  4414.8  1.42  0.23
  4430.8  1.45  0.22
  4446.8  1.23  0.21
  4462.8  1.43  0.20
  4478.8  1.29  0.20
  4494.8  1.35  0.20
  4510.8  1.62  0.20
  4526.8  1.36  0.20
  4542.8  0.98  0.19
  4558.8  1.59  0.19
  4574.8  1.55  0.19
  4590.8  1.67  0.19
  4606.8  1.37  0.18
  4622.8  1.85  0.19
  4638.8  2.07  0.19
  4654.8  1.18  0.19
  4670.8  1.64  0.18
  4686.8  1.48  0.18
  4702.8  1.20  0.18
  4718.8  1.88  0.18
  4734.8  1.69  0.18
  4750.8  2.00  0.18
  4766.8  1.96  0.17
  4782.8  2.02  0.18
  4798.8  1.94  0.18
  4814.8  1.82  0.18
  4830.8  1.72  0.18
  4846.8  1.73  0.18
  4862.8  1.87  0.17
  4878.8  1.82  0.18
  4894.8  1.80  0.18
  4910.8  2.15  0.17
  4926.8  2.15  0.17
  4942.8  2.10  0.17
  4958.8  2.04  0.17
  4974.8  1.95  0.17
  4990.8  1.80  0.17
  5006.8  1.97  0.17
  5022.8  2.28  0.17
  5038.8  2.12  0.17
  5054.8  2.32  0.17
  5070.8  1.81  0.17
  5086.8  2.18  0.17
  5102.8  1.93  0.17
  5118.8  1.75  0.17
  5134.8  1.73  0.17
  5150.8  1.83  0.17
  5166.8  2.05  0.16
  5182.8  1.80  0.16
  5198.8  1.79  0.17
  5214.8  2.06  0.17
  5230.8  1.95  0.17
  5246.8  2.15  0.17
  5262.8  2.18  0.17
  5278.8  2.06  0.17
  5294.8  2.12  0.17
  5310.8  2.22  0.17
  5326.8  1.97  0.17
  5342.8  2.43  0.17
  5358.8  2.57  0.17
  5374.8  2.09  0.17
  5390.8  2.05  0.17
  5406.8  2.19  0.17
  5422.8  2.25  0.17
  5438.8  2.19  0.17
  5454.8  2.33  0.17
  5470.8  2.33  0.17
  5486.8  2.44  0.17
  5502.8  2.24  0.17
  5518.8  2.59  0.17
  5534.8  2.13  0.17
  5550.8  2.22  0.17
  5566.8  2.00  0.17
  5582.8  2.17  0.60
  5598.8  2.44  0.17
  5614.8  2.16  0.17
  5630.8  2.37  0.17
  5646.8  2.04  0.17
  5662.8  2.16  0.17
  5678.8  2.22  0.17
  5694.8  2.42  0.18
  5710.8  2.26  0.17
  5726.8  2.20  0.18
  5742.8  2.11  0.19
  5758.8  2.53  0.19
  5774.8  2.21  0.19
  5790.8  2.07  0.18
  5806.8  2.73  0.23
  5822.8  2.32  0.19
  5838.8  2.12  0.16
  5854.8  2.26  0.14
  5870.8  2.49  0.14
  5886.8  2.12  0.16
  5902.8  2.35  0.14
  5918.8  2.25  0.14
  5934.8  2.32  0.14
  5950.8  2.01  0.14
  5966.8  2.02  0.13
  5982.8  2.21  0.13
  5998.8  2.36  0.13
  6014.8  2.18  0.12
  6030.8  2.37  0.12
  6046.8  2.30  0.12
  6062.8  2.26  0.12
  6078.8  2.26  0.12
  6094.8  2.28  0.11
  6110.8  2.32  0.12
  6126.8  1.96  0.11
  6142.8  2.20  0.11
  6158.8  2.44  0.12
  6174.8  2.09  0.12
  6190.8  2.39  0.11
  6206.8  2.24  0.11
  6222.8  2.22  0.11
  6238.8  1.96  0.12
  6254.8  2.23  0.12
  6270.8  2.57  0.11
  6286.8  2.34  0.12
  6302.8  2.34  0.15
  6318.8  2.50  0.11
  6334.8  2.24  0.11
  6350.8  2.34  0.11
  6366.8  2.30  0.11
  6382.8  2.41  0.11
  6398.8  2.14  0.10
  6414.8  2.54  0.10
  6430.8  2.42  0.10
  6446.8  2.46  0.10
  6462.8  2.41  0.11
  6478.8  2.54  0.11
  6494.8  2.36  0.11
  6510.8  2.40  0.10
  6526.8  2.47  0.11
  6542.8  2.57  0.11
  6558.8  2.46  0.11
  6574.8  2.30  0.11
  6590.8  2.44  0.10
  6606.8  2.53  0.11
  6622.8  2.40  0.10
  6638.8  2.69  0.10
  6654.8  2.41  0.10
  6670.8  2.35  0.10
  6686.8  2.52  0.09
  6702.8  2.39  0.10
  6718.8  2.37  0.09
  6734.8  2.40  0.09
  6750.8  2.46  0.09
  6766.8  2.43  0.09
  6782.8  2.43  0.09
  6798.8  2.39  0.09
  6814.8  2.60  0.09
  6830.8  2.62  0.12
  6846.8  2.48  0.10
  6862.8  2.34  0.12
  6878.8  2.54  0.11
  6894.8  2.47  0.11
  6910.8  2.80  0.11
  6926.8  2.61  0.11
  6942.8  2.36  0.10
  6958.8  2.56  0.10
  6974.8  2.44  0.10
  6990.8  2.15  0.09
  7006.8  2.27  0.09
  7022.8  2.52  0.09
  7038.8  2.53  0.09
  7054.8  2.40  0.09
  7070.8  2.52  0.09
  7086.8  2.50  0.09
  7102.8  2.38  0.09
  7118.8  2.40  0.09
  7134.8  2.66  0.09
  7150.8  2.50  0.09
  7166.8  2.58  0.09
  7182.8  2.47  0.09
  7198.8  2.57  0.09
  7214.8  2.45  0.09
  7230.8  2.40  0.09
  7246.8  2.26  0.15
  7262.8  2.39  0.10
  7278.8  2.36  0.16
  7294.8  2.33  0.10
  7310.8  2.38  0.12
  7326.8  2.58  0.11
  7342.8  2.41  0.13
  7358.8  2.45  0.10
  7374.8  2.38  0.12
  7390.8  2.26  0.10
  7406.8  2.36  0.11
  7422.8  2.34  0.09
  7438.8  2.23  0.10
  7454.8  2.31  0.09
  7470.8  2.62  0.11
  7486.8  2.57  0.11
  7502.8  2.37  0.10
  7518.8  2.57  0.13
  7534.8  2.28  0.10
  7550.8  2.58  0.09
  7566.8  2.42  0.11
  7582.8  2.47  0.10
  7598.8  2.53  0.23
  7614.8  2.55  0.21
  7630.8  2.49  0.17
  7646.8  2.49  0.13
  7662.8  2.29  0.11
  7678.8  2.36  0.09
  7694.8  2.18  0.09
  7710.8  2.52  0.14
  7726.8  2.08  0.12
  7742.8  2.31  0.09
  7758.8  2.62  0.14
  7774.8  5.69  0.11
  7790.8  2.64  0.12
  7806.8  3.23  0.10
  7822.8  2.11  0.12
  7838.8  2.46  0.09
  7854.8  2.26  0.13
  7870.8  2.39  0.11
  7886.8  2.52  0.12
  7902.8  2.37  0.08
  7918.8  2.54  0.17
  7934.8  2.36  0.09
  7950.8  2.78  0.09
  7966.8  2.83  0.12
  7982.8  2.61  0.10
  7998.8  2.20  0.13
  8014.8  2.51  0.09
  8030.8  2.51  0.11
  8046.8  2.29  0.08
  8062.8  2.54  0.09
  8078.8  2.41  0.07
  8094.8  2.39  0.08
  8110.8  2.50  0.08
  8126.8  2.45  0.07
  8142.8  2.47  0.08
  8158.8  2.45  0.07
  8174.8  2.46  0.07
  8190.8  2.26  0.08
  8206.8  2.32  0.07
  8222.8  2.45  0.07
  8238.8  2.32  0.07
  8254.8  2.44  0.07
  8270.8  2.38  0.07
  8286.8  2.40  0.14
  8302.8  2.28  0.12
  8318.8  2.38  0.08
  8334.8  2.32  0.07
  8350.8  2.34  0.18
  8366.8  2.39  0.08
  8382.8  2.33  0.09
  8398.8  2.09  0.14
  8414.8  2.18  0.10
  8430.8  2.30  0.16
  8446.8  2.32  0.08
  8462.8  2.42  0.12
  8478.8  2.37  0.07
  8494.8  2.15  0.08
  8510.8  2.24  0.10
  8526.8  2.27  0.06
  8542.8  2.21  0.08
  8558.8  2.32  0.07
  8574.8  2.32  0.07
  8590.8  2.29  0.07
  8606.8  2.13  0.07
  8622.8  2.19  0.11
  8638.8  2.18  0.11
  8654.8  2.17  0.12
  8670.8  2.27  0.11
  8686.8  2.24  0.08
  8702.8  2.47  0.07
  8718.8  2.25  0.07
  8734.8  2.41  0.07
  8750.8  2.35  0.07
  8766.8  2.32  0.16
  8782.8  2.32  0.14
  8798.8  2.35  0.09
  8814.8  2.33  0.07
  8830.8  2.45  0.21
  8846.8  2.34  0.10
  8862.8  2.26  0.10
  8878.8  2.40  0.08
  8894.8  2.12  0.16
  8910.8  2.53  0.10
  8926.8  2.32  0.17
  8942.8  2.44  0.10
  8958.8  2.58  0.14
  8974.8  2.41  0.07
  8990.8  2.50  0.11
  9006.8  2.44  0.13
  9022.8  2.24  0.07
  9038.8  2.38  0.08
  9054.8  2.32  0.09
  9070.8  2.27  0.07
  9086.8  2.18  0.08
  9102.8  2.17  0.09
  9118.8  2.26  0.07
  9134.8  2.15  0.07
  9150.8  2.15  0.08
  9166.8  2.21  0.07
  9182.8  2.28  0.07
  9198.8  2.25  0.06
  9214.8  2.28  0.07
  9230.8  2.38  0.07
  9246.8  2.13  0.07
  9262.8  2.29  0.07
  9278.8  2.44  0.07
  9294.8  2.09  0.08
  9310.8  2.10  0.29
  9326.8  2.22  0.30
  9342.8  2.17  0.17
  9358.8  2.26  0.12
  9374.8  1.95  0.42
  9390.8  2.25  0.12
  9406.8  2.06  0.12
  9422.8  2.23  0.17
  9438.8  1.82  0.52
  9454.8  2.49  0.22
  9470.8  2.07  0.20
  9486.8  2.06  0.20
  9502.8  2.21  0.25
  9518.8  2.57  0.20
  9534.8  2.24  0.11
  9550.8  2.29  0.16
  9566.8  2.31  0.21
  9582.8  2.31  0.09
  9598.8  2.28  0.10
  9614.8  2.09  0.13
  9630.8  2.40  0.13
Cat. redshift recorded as 0.18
